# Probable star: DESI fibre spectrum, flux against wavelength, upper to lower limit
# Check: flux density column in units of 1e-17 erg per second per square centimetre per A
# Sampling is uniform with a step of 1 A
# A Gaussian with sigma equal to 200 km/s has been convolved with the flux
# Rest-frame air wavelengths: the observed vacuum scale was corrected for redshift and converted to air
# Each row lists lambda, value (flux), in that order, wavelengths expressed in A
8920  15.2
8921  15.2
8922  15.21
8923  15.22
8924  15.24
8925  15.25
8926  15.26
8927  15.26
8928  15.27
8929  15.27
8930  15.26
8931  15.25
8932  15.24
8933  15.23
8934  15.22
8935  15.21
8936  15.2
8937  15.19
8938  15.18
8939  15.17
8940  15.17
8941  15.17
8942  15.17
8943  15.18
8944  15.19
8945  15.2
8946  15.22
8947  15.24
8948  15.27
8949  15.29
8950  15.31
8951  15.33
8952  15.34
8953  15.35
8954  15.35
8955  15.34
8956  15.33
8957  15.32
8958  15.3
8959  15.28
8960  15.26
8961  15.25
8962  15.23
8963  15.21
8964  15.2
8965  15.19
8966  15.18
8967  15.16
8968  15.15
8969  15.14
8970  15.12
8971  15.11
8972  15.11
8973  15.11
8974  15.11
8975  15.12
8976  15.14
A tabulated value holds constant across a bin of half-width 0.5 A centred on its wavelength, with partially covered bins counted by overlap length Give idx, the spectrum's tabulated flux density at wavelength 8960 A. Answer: 15.26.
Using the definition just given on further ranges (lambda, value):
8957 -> 15.32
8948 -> 15.27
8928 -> 15.27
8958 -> 15.3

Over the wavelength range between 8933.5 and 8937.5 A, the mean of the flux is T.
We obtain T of 15.2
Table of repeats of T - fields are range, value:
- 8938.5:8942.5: 15.2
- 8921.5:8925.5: 15.2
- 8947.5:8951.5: 15.3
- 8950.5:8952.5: 15.3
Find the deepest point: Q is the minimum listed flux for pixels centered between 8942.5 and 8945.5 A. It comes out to 15.18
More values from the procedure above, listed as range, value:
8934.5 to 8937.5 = 15.19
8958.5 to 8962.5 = 15.23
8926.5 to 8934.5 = 15.22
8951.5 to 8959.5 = 15.28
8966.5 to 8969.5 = 15.14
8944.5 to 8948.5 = 15.2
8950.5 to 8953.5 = 15.33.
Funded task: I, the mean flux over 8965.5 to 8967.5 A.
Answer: 15.2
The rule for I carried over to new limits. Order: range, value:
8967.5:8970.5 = 15.1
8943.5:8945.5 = 15.2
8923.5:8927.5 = 15.3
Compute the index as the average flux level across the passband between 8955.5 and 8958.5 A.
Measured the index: 15.3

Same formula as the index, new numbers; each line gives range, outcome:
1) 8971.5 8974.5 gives 15.1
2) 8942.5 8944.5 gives 15.2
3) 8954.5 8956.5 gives 15.3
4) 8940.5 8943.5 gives 15.2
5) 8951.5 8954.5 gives 15.3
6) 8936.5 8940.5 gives 15.2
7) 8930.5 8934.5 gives 15.2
